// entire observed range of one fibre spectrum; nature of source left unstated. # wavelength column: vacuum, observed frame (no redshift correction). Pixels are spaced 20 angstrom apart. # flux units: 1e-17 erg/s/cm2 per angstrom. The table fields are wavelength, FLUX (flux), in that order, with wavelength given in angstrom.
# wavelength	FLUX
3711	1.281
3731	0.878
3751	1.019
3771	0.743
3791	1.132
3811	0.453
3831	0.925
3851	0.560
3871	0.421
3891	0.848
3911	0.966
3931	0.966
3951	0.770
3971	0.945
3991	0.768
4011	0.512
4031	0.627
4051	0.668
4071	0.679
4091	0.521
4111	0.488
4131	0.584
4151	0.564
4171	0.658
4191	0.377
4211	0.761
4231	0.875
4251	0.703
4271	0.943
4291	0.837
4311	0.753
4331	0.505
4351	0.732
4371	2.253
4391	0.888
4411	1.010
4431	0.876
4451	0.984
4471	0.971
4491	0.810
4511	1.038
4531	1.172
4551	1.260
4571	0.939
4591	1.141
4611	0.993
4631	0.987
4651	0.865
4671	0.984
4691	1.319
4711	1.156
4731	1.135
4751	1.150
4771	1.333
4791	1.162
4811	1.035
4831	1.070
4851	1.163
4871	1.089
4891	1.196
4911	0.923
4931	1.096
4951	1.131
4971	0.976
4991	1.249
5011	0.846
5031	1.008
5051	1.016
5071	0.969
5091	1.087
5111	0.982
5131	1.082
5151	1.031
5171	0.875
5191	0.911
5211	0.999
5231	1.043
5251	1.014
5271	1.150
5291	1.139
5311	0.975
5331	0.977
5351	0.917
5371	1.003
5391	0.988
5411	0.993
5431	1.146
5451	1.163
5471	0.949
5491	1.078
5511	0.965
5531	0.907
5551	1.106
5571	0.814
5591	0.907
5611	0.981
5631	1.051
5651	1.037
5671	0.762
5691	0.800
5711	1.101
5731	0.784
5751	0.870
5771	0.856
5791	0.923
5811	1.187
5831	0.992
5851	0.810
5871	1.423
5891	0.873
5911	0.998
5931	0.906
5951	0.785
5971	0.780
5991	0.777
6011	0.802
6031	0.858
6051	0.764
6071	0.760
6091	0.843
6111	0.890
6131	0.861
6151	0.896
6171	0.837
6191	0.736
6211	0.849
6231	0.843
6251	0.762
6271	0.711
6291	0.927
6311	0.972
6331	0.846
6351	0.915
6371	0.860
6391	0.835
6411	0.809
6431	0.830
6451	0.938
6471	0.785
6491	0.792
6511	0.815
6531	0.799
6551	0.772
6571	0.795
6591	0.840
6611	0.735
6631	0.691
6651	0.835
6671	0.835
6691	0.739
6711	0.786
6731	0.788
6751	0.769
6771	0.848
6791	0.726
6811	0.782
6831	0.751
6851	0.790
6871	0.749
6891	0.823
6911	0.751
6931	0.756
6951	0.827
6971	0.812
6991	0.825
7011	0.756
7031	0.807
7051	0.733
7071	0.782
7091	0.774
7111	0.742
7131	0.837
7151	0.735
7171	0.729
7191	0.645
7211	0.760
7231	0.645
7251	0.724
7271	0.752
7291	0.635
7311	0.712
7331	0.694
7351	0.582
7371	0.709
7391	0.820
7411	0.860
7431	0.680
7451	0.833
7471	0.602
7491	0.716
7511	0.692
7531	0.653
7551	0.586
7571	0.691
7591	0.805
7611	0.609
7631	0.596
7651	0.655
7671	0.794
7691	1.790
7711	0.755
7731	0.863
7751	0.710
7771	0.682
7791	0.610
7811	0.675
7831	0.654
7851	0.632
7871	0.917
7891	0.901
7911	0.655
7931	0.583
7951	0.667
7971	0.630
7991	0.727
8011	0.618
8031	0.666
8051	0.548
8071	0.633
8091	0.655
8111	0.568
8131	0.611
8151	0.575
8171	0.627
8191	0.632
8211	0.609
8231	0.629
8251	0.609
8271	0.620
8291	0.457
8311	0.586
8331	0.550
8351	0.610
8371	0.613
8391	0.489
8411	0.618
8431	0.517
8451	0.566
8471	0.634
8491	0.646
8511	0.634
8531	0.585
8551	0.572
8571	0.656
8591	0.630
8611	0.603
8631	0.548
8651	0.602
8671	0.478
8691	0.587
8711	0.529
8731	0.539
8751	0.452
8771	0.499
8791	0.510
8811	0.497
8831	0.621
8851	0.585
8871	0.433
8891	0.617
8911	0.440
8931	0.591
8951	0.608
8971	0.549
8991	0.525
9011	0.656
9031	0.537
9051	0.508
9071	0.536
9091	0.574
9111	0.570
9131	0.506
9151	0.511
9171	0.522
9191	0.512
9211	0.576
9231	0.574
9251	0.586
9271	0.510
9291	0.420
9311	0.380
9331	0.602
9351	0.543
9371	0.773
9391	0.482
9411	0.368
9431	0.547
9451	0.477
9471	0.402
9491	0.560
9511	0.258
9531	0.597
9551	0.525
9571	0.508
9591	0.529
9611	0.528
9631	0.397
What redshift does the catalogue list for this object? 0.173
